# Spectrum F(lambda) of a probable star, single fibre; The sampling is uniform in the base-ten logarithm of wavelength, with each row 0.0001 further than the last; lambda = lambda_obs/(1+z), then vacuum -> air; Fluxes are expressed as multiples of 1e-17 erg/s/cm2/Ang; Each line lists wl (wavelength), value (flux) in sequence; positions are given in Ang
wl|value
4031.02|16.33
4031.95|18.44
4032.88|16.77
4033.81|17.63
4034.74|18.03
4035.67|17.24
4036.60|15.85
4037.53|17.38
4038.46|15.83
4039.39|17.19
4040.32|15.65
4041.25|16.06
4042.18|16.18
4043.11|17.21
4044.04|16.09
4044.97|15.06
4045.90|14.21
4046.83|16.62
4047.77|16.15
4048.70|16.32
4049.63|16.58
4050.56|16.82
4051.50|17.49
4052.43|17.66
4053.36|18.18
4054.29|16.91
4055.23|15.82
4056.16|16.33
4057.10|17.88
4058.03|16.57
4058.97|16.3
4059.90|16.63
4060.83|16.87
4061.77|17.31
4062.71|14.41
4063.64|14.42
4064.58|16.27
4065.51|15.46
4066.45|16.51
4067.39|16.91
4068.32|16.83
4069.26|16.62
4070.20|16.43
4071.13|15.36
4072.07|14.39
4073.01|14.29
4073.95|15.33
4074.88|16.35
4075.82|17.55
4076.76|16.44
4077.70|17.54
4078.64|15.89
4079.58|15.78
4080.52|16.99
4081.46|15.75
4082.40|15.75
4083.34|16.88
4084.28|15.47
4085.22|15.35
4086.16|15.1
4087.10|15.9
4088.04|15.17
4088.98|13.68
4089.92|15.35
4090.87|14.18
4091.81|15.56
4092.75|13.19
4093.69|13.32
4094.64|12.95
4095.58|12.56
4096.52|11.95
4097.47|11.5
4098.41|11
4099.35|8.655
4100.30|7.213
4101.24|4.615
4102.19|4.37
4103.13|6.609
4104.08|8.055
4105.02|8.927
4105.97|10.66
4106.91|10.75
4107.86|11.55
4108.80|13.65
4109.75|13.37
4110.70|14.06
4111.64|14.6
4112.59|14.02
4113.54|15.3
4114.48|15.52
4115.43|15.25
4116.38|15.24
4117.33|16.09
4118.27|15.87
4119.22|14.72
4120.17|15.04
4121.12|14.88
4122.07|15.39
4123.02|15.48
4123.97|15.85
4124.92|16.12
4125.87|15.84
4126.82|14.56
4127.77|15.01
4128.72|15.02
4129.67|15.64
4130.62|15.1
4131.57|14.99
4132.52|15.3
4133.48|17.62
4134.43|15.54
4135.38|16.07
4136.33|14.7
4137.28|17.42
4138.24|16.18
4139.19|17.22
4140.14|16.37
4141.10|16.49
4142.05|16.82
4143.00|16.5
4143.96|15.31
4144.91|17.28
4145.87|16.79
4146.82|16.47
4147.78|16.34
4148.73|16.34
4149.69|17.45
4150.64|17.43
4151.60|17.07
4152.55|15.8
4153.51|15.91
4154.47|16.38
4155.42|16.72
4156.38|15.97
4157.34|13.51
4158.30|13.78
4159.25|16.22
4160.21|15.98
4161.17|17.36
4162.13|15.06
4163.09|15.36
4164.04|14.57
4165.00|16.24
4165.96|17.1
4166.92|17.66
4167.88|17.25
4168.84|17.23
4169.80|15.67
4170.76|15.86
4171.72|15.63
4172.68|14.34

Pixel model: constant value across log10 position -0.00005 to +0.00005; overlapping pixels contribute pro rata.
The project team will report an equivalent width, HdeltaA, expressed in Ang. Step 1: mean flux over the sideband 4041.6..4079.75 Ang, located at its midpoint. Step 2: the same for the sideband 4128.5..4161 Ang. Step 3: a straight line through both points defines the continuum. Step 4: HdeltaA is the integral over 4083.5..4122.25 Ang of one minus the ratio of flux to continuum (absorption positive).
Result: 8.02 Ang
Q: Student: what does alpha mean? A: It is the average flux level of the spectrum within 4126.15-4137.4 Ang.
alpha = 15.5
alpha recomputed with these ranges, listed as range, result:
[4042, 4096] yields 15.9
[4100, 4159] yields 14.6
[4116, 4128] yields 15.4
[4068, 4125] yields 13.9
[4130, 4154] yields 16.3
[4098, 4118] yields 11.5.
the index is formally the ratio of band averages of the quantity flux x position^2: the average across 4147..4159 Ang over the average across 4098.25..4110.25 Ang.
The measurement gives 1.80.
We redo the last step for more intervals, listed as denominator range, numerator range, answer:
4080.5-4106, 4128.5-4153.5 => 1.35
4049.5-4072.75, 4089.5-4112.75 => 0.70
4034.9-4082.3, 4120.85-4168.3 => 1.02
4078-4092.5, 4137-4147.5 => 1.10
